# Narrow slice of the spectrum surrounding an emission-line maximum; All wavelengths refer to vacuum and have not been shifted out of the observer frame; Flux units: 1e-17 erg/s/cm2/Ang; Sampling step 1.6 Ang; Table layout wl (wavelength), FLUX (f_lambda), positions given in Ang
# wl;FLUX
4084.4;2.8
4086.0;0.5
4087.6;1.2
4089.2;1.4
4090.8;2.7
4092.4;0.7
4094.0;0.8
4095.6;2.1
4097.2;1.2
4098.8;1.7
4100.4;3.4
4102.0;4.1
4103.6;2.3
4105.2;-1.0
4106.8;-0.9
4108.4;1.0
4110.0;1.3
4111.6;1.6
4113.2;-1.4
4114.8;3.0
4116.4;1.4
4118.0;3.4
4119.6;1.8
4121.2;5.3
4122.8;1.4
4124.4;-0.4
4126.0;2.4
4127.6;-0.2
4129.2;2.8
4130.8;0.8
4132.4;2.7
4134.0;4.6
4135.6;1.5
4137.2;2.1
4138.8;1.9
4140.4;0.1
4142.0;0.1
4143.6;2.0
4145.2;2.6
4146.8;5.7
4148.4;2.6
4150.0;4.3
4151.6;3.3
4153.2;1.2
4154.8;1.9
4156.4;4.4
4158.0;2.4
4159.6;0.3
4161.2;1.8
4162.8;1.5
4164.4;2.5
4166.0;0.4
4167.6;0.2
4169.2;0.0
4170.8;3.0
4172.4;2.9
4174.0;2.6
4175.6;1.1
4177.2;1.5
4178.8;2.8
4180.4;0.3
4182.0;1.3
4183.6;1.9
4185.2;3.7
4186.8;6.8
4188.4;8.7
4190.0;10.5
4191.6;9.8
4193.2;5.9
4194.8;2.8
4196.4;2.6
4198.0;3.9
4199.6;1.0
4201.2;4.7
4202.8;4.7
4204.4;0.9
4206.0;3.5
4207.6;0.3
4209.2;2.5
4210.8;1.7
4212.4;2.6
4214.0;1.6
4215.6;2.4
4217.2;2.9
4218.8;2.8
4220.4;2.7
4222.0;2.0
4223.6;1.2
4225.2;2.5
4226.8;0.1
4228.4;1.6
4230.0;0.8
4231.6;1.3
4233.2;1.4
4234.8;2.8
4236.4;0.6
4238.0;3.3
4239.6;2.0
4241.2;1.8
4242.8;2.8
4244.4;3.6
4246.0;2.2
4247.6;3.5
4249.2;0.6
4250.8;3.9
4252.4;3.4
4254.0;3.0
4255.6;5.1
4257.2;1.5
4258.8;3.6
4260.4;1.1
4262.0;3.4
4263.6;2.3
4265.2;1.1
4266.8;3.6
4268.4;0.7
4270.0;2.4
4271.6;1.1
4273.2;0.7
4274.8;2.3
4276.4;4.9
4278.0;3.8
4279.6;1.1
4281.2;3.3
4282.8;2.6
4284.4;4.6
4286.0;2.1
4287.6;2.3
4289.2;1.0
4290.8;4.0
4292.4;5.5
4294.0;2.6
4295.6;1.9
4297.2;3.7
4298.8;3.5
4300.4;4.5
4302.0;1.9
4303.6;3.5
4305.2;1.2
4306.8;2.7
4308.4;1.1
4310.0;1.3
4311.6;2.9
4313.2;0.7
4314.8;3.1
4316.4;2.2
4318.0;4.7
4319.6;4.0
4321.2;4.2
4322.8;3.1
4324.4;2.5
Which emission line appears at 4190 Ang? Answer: [O II]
